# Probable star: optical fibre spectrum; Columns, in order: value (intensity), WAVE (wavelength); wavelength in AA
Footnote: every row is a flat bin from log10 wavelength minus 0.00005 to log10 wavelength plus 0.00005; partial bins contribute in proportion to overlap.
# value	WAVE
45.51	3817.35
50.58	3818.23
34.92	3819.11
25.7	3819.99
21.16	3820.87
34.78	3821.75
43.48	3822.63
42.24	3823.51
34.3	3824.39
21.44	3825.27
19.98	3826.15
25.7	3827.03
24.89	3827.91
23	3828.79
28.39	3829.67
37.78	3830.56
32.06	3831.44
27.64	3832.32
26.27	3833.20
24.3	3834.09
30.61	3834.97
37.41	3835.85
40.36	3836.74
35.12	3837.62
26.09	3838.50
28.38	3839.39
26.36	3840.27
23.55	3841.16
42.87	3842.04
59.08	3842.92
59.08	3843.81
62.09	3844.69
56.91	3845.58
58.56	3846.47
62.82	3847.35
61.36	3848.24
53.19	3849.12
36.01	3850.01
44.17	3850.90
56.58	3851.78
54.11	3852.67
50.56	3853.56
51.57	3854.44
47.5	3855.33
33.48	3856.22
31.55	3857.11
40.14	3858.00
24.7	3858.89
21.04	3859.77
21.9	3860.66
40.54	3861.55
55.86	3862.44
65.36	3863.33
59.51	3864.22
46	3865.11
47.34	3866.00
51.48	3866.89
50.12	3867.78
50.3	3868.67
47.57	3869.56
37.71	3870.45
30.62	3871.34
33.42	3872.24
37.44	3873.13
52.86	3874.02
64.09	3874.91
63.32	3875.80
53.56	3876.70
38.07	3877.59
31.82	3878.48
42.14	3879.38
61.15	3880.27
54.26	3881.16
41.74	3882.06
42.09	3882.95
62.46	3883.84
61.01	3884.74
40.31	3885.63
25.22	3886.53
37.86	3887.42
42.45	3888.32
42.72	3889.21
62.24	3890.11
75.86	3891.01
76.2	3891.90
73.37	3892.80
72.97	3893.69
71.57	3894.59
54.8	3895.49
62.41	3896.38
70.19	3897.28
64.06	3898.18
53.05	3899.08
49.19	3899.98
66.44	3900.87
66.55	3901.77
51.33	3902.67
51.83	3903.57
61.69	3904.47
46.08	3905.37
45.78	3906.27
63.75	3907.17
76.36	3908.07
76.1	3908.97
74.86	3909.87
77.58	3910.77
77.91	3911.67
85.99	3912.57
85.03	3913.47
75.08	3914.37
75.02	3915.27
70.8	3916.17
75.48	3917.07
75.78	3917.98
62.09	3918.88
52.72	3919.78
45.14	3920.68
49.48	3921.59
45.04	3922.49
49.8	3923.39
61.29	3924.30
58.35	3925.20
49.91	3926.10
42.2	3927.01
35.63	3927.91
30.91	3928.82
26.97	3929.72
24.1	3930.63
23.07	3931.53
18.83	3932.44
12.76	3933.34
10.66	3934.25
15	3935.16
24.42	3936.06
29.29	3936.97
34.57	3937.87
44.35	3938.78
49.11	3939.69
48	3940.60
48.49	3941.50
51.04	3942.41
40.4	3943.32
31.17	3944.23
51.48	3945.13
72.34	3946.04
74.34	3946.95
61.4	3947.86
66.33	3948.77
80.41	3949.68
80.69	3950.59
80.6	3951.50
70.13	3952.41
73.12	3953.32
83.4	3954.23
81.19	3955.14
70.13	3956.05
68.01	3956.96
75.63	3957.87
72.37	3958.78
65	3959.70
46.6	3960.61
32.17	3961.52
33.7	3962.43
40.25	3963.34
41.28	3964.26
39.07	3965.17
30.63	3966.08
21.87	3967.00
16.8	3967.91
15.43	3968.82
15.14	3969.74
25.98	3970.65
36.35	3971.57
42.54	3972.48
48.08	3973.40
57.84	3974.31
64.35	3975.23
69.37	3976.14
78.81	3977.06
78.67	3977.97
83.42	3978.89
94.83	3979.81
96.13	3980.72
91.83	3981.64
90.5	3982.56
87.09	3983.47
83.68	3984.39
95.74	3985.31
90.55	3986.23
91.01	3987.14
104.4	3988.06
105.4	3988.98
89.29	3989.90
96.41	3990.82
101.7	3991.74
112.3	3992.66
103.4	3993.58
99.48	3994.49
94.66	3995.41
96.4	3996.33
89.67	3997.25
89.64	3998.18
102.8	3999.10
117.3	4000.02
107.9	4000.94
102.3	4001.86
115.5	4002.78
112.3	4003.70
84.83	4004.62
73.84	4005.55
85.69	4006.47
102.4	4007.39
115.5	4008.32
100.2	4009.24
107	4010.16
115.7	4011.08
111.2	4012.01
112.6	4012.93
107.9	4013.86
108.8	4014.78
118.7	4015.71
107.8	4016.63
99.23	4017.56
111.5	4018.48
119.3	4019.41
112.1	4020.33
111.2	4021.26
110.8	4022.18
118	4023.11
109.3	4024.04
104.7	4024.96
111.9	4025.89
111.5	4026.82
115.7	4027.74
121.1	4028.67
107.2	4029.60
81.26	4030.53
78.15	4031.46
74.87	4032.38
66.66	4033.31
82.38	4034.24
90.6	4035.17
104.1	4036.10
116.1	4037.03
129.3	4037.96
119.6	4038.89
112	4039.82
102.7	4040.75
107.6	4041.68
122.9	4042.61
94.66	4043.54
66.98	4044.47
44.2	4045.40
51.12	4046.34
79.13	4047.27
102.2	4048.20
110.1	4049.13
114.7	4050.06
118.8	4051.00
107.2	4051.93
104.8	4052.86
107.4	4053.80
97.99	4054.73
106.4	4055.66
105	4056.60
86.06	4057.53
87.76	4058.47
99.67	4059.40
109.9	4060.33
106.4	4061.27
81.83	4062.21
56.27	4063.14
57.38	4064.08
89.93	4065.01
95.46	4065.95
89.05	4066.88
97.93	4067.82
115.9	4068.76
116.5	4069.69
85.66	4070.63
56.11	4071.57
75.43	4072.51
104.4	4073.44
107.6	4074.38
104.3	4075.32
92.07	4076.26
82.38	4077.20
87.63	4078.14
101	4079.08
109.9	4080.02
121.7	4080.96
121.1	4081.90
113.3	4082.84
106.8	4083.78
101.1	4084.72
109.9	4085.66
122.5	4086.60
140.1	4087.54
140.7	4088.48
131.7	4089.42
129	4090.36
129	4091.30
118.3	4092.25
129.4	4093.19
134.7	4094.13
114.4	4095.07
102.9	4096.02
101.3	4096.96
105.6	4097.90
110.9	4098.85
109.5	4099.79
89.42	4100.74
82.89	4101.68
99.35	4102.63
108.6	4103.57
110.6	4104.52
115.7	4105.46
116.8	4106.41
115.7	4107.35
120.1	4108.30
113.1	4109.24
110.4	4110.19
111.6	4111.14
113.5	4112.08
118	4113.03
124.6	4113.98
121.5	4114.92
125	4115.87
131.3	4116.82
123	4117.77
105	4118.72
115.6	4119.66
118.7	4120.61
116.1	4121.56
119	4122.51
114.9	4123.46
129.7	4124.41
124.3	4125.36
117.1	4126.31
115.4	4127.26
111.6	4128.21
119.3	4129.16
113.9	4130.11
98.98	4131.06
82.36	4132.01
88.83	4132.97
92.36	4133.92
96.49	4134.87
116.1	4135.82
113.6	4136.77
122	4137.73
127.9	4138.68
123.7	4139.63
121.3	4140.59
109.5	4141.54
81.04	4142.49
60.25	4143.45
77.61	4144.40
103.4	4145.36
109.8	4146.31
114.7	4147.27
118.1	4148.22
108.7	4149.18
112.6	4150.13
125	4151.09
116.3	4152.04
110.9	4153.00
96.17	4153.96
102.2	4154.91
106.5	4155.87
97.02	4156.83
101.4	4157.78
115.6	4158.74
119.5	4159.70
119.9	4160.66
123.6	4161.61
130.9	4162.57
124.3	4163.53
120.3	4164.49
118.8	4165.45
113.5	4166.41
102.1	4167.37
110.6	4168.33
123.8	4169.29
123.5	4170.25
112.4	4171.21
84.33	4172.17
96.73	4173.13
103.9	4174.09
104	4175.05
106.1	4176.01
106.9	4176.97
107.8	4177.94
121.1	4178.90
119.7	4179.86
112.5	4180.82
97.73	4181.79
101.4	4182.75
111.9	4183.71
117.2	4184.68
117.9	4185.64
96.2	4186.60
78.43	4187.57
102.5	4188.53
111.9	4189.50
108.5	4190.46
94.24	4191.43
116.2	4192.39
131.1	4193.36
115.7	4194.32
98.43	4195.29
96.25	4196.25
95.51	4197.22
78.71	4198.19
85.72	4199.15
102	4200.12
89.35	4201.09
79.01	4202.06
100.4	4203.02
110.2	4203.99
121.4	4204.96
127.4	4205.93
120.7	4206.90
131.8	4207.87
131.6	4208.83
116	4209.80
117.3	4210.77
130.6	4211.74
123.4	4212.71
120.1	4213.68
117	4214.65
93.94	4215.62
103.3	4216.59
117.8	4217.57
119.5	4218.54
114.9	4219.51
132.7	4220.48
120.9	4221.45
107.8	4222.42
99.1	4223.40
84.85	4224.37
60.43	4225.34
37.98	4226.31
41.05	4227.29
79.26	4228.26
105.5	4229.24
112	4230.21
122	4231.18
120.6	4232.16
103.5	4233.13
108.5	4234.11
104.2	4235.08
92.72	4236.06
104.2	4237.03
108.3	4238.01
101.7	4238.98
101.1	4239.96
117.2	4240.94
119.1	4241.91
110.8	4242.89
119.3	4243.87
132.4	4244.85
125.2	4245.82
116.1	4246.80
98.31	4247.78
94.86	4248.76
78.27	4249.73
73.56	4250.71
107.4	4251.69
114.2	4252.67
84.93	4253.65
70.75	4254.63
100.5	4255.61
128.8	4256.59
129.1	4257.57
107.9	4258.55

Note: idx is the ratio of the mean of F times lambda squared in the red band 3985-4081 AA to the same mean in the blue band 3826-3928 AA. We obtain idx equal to 2.1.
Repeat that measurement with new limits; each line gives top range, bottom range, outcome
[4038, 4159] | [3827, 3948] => 2.44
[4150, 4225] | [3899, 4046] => 1.62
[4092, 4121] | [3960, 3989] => 2.00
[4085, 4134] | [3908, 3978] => 2.39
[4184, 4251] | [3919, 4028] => 1.62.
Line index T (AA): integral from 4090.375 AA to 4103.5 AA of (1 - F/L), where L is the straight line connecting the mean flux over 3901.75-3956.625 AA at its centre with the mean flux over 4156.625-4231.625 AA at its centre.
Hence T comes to -3.3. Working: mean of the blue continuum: 55.2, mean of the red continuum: 107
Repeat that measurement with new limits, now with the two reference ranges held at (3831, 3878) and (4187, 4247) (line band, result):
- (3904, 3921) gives -4.78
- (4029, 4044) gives -4.88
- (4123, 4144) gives -3.74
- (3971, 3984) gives -1.50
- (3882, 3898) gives -2.25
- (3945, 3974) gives 3.67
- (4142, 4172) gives -4.22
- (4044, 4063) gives -3.81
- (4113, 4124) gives -3.74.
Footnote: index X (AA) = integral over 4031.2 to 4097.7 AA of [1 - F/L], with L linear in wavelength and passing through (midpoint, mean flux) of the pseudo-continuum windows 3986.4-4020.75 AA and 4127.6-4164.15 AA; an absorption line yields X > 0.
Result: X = 2.7 AA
